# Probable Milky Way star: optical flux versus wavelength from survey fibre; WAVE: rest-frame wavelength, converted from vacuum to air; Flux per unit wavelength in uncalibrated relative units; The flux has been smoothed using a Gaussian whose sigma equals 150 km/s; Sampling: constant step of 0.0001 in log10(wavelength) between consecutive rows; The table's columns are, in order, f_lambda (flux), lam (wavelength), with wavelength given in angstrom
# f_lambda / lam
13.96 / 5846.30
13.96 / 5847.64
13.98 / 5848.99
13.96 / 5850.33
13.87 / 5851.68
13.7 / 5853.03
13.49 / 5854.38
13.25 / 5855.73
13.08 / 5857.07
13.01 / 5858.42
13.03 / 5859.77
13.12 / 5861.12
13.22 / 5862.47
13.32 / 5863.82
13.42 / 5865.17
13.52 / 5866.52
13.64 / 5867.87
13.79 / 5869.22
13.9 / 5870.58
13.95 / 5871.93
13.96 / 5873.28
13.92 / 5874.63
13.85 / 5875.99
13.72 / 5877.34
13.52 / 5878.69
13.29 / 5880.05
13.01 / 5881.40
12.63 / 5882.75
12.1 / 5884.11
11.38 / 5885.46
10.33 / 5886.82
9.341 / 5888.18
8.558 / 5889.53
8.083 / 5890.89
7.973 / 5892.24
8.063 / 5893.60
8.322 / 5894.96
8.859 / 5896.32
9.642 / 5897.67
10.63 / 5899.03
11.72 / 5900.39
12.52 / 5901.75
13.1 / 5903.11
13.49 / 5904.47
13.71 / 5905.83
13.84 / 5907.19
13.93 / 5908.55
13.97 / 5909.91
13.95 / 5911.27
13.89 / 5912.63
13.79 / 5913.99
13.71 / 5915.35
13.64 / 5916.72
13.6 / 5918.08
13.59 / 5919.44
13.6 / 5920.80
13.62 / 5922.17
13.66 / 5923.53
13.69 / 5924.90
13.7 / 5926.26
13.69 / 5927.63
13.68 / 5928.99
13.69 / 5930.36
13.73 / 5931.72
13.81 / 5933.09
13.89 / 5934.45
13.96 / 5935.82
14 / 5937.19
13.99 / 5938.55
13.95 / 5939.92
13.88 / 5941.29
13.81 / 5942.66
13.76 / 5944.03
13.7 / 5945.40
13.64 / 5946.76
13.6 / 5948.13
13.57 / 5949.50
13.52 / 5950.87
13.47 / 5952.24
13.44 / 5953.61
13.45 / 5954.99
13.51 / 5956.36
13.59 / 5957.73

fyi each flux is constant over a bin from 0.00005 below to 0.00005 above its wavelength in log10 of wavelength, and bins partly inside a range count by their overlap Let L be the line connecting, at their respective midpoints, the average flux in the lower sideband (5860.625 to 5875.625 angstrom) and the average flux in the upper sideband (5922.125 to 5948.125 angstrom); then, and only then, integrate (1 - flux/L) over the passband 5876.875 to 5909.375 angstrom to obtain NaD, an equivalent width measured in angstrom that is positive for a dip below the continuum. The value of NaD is 5.6 angstrom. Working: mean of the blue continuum 13.6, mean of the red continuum 13.8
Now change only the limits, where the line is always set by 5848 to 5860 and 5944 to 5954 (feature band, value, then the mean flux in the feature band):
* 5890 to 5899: 3.26 angstrom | 8.65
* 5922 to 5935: -0.14 angstrom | 13.7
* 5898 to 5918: 0.49 angstrom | 13.2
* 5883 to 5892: 2.36 angstrom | 9.99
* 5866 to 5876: -0.21 angstrom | 13.8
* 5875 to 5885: 0.29 angstrom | 13.1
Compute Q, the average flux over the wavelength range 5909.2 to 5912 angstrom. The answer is 14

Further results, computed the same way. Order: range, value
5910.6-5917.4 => 13.8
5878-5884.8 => 12.9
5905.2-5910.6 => 13.9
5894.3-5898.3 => 8.95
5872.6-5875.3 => 14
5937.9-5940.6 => 14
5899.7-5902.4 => 12.1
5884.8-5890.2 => 9.89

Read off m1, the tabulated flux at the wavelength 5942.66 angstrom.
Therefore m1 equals 13.81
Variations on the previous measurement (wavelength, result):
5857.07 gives 13.08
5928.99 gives 13.68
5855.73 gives 13.25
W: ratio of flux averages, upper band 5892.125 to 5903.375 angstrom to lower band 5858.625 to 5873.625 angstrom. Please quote 0.75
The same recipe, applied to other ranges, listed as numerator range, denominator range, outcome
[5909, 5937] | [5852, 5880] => 1.02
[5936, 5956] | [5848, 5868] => 1.02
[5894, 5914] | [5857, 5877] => 0.91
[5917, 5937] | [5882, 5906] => 1.30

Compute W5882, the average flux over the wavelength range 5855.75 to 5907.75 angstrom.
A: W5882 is 12.1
